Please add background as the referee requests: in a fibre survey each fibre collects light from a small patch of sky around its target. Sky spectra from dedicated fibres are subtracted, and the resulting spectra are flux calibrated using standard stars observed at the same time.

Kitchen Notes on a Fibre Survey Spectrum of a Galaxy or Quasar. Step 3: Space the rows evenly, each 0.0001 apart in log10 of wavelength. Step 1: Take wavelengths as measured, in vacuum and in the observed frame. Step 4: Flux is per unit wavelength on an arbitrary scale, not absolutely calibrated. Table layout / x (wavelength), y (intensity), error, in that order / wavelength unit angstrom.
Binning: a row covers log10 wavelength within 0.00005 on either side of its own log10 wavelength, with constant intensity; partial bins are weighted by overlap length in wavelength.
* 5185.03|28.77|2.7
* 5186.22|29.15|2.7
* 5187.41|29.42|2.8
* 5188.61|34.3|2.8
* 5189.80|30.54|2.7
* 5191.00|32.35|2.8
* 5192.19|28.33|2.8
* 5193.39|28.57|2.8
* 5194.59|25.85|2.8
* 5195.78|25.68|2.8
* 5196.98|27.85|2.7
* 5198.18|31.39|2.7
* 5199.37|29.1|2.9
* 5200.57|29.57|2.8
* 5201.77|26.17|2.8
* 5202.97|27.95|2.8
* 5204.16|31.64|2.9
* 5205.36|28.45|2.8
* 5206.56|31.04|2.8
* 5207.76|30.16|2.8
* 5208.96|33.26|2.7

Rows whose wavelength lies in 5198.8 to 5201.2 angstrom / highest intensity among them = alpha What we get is 29.57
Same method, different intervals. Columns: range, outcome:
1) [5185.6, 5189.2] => 34.3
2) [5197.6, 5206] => 31.64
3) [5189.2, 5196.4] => 32.35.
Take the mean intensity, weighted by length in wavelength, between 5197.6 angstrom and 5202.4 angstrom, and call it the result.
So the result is 29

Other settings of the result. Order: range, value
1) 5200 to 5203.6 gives 28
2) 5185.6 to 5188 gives 29.4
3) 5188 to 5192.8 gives 31.3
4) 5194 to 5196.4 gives 25.8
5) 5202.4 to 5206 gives 29.4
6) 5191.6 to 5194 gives 28.3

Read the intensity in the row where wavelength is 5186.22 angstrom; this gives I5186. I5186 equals 29.15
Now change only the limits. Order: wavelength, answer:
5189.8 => 30.54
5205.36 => 28.45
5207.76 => 30.16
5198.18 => 31.39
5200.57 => 29.57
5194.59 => 25.85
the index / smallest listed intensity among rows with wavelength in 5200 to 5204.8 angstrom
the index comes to 26.17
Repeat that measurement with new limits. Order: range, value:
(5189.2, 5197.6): 25.68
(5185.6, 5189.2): 29.15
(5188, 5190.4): 30.54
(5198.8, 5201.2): 29.1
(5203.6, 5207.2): 28.45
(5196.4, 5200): 27.85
